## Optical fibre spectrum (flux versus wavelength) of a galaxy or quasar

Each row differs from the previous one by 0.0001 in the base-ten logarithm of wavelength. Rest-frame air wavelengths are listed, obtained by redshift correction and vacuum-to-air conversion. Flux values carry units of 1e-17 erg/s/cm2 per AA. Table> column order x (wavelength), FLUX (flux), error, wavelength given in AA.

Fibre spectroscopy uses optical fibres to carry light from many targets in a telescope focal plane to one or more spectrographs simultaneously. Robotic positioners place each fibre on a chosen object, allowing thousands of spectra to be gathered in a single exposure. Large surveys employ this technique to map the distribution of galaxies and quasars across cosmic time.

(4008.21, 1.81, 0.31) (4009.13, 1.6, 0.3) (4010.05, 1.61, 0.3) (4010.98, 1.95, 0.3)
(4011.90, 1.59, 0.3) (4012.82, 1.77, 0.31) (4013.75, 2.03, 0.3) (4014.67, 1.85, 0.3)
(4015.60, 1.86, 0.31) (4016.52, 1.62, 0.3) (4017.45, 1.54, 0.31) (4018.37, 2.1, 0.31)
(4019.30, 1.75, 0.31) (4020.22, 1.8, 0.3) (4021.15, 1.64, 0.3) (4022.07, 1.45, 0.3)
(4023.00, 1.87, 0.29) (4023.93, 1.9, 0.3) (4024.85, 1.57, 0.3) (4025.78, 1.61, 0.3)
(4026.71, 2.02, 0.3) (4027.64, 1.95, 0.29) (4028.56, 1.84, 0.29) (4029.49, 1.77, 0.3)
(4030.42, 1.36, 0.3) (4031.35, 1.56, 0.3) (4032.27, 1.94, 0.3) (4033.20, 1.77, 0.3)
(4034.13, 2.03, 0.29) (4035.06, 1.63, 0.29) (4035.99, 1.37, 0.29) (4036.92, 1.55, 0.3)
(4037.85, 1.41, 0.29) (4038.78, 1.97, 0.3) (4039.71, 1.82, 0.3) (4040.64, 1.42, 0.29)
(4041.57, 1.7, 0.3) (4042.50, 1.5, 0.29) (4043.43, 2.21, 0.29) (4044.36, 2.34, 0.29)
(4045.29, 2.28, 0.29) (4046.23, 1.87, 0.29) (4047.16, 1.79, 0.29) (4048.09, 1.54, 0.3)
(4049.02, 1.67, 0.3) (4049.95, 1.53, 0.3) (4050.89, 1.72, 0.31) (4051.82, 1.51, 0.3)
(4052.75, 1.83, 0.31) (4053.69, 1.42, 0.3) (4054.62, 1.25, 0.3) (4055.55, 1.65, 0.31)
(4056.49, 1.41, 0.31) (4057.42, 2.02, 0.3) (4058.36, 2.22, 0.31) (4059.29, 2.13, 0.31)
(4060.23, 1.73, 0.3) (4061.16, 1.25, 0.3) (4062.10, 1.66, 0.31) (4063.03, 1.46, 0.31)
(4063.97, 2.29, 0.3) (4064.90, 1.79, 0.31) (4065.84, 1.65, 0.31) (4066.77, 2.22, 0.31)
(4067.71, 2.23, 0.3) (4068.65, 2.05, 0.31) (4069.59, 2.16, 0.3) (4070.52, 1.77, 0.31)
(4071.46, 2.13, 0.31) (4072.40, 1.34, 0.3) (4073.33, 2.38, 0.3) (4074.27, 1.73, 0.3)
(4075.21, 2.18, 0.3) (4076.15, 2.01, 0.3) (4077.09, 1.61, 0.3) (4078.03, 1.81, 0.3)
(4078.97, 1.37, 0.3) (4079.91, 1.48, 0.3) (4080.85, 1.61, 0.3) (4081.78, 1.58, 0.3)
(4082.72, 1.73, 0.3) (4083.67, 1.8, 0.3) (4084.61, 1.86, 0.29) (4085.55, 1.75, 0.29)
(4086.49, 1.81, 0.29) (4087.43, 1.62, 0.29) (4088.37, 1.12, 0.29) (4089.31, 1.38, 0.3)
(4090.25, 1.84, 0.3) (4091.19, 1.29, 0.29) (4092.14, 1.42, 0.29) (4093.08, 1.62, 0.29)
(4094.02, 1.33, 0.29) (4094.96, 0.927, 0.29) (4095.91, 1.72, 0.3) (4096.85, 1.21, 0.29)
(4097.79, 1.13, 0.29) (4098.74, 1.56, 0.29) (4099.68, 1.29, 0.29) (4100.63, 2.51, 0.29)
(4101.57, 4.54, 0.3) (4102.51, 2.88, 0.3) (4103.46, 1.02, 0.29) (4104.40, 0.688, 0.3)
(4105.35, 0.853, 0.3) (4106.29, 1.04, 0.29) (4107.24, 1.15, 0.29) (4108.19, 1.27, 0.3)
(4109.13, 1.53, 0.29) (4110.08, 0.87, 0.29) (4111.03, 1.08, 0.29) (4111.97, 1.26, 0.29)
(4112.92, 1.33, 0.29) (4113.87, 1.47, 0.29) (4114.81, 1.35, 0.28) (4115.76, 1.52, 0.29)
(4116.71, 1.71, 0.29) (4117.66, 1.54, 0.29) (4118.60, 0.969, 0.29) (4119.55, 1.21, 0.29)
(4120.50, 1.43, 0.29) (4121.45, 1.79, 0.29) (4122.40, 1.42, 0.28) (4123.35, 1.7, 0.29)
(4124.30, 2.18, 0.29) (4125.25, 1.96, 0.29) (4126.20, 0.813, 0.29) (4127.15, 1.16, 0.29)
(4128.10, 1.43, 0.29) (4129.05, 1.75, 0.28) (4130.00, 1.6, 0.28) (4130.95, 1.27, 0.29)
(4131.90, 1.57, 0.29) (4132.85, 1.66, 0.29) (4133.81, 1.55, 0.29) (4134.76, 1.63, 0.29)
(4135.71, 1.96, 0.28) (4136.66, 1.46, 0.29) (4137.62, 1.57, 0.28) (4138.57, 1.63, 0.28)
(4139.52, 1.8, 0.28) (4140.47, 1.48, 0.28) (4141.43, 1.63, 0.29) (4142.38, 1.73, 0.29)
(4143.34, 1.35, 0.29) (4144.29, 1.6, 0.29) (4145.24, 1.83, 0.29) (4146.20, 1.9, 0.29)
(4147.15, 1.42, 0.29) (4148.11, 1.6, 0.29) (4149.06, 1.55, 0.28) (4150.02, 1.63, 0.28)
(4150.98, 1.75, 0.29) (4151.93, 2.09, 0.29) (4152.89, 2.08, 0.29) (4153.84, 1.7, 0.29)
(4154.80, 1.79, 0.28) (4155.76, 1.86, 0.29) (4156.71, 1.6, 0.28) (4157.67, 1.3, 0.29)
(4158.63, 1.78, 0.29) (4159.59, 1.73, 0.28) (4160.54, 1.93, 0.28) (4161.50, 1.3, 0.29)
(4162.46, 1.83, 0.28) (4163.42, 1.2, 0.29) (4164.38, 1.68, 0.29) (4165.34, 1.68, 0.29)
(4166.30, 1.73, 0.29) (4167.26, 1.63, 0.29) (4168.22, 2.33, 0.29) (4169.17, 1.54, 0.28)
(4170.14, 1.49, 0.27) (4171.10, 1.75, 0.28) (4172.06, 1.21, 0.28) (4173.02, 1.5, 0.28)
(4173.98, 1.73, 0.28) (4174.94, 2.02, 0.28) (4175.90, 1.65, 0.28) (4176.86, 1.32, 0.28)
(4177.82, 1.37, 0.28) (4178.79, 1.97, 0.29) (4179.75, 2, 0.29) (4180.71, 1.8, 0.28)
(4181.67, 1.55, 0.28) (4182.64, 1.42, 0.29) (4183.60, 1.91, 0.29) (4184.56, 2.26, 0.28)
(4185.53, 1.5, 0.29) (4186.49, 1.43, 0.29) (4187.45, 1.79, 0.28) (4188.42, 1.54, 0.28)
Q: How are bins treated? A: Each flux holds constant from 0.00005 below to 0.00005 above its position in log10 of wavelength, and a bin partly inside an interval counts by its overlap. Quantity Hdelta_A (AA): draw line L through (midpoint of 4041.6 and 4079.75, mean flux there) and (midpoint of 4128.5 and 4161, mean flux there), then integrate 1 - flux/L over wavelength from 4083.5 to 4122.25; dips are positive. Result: 5.4 AA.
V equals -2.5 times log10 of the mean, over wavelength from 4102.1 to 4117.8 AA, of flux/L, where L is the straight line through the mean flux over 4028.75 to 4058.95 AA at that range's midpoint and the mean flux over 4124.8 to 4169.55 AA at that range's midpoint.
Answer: 0.26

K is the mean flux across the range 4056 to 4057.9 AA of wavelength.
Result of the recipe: 1.71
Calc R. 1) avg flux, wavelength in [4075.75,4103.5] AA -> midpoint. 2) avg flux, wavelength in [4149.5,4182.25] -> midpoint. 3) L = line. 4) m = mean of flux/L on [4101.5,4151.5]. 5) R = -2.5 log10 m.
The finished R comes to 0.12 mag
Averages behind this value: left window 1.7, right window 1.69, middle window 1.53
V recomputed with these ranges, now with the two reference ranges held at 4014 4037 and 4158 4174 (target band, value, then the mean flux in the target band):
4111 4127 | 0.150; 1.46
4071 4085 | -0.043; 1.77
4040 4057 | 0.013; 1.7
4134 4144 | 0.026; 1.62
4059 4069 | -0.085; 1.85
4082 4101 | 0.104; 1.54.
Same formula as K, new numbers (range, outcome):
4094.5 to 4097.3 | 1.29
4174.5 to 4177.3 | 1.66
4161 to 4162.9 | 1.56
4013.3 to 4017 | 1.84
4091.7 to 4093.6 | 1.52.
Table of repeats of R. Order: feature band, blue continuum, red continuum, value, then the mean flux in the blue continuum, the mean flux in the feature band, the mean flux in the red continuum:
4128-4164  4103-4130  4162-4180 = -0.092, 1.34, 1.65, 1.66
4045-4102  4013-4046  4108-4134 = -0.087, 1.77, 1.75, 1.44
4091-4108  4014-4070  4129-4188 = 0.102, 1.77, 1.56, 1.67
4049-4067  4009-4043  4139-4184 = -0.002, 1.72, 1.72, 1.67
